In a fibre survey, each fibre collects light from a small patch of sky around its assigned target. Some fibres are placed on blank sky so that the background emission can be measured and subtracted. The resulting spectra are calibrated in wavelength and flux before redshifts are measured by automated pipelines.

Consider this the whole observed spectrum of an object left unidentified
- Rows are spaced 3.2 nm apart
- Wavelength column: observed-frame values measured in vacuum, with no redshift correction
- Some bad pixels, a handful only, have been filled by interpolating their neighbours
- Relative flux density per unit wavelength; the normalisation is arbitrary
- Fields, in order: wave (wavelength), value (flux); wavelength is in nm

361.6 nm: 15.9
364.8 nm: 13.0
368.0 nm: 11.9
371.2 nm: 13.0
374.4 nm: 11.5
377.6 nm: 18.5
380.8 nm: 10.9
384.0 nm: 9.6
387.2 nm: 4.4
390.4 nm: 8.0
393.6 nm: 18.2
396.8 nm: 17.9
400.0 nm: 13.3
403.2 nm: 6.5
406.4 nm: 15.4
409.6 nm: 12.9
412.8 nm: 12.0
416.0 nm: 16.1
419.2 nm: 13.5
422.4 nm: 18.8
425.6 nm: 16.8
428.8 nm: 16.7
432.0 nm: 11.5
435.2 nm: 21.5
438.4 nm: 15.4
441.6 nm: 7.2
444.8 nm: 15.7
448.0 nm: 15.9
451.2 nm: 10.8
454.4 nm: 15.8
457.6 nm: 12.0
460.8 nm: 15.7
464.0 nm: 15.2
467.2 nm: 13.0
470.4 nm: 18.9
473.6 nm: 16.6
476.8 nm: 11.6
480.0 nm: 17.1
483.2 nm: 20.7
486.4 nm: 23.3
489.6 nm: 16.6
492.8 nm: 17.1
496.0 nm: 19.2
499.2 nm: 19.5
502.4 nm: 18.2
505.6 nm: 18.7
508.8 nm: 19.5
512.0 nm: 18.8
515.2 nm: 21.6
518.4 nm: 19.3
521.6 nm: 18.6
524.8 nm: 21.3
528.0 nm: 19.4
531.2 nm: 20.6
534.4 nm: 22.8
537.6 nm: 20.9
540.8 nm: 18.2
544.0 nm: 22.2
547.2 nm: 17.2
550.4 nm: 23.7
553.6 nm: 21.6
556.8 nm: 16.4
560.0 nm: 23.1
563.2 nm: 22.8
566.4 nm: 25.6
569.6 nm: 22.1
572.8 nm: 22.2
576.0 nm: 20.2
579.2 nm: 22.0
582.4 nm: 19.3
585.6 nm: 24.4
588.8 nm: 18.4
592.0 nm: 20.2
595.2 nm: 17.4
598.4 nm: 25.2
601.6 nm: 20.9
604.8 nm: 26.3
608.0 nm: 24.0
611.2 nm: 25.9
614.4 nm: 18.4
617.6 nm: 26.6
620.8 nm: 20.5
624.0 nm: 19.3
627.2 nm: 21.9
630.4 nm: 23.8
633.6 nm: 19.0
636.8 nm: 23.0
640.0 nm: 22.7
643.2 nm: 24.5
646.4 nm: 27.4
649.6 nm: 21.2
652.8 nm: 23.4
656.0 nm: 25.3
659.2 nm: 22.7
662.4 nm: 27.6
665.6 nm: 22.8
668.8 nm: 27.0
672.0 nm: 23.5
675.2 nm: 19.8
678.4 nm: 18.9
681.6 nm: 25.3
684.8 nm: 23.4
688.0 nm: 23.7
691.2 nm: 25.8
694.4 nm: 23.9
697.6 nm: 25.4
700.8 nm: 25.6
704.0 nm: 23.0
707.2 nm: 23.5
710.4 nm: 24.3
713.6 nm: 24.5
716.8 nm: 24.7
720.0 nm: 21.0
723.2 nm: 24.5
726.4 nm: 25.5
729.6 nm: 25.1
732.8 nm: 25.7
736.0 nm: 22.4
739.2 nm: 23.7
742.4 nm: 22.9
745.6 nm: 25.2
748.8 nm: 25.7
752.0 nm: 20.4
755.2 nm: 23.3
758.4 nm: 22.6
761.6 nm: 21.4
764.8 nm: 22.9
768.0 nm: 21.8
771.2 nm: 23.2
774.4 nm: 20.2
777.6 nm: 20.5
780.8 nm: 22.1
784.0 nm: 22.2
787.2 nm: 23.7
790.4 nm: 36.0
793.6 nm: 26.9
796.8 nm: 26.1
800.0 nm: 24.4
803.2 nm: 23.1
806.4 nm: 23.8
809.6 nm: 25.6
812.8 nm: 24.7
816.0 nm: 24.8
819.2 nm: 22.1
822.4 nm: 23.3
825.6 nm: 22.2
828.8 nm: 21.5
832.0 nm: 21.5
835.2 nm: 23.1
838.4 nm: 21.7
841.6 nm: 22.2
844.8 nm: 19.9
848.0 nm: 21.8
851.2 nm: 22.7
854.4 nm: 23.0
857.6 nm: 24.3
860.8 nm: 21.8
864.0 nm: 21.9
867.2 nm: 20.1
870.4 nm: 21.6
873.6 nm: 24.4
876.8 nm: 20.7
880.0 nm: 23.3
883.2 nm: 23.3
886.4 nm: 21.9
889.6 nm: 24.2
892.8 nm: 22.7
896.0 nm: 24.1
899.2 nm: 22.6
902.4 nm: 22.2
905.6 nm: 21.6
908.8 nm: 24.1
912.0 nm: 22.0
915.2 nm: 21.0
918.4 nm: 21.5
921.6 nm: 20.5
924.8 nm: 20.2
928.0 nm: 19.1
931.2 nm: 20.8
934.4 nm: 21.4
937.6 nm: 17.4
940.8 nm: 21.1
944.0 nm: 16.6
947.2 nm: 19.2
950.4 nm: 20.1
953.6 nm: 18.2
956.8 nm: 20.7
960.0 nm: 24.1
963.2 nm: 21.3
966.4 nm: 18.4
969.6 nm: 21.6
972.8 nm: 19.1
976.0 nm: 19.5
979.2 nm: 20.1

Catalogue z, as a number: 0.21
